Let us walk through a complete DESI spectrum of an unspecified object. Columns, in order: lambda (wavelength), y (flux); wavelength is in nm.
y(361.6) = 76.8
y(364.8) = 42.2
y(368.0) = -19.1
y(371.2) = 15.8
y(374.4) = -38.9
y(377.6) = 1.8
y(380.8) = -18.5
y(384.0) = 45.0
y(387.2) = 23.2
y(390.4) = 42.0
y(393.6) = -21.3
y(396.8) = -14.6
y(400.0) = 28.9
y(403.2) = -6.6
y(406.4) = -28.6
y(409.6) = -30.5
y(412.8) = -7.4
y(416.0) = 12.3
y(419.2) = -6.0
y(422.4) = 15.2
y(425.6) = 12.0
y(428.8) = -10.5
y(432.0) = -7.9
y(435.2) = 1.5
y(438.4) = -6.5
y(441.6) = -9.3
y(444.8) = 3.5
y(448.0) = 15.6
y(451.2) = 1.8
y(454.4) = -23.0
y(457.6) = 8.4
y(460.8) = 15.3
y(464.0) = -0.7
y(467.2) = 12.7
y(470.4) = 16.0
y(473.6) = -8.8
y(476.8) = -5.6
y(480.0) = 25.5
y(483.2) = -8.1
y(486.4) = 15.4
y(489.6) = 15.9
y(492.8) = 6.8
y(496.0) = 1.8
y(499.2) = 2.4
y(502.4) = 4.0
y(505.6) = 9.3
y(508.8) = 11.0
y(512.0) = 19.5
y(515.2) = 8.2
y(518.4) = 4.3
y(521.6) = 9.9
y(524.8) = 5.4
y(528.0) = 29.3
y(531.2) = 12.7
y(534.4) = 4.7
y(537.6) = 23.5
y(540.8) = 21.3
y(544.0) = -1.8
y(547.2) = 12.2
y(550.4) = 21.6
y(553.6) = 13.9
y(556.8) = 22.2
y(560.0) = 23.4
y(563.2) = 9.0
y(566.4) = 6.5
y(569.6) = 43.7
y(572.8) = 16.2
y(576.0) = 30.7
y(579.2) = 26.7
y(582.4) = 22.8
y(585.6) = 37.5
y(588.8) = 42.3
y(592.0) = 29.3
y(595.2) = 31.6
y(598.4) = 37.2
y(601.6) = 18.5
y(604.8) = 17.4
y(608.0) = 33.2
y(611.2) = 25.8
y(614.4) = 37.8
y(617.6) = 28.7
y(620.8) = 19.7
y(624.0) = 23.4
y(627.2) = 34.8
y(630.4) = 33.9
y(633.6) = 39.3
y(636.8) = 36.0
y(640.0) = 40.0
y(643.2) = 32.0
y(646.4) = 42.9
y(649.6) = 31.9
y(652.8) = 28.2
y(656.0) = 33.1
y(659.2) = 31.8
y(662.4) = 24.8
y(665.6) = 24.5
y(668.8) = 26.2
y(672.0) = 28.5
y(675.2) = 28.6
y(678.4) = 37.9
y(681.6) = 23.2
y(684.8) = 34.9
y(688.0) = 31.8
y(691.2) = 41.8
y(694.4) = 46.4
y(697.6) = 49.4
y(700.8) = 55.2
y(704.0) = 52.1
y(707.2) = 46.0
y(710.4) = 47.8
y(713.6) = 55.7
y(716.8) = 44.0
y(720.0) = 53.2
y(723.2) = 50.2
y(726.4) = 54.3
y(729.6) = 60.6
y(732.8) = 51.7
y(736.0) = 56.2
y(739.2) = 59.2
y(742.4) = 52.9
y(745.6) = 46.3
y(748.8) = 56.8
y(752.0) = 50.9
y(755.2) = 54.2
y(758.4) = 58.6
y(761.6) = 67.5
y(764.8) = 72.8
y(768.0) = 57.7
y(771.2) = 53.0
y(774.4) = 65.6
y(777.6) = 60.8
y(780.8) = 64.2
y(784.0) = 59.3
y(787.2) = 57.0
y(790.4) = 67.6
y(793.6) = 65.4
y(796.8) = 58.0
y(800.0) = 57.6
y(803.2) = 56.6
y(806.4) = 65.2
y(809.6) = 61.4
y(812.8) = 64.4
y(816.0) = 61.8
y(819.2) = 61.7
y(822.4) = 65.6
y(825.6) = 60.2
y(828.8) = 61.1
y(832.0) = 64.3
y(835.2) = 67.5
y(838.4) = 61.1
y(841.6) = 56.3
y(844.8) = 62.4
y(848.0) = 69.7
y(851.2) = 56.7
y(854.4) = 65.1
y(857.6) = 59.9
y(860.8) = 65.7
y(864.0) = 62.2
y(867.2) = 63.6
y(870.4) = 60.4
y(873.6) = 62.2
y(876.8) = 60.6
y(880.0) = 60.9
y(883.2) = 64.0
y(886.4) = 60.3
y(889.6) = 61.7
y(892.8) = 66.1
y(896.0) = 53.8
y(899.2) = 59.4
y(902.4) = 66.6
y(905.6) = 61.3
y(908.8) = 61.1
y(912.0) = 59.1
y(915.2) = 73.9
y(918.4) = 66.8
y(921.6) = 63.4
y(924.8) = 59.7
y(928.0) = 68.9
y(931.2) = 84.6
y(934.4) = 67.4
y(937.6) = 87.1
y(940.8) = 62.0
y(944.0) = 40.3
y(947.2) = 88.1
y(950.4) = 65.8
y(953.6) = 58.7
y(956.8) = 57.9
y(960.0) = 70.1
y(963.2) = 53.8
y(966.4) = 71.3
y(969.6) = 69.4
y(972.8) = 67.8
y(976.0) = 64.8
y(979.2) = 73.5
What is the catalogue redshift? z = 0.730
